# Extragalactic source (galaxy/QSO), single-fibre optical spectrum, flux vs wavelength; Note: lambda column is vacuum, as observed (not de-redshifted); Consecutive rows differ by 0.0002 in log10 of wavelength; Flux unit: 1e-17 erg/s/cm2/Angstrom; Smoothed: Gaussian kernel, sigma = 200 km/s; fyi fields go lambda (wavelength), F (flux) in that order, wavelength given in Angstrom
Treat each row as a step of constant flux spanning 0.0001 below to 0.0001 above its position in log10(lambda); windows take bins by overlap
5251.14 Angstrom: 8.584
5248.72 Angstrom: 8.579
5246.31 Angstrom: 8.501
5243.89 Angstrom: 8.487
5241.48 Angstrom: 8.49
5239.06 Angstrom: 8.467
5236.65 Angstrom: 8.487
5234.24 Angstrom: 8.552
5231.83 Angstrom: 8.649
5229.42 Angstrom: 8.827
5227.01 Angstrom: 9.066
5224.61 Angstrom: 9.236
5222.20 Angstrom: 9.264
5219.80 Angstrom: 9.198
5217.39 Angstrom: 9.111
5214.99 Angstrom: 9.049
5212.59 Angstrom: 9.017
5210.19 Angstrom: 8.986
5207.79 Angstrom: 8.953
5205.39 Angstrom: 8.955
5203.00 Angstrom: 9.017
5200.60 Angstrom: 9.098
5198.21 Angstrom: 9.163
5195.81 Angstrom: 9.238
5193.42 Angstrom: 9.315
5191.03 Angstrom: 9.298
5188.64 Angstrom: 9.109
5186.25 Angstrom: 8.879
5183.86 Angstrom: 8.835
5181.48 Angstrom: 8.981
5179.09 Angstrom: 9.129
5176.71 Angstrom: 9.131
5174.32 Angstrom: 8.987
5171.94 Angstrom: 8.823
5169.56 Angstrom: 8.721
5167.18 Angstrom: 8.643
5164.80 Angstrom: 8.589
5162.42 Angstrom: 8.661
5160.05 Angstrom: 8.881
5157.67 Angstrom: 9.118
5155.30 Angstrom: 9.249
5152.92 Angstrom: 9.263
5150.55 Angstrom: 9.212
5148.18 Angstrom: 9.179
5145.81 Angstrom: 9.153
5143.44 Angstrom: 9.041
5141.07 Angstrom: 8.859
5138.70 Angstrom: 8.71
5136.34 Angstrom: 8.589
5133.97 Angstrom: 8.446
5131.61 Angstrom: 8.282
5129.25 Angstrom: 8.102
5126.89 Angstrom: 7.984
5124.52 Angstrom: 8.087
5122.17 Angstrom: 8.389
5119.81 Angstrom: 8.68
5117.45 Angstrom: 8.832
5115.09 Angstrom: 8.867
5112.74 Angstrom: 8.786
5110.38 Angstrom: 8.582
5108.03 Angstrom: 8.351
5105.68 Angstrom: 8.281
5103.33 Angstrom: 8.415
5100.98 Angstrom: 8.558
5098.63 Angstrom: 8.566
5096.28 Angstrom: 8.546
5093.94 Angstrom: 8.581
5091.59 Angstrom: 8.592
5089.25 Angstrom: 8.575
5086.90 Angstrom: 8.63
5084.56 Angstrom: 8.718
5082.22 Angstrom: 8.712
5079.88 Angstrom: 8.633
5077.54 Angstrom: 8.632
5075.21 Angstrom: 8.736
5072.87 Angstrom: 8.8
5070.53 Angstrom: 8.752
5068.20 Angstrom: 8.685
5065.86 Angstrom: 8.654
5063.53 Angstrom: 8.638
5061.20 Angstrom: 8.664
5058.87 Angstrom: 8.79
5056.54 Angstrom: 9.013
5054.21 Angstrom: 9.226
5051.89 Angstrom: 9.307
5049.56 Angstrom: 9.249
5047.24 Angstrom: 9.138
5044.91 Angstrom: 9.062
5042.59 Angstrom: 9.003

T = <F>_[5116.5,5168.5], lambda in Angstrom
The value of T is 8.73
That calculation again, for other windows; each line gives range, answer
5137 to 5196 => 8.99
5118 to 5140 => 8.38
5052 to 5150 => 8.65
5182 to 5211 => 9.07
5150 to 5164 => 9.04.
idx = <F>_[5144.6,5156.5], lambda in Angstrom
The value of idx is 9.21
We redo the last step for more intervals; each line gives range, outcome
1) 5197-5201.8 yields 9.12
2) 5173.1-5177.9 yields 9.05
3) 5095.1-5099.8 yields 8.56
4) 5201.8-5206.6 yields 8.99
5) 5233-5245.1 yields 8.5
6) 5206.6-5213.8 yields 8.99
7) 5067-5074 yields 8.74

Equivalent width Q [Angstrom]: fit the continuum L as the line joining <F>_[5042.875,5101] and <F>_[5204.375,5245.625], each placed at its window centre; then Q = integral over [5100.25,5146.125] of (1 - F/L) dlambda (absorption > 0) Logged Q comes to 1.4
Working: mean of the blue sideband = 8.79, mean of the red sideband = 8.86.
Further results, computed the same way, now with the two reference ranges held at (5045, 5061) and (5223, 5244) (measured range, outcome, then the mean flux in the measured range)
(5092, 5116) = 1.15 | 8.55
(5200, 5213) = -0.34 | 9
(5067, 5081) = 0.52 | 8.7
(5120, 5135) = 1.16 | 8.25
